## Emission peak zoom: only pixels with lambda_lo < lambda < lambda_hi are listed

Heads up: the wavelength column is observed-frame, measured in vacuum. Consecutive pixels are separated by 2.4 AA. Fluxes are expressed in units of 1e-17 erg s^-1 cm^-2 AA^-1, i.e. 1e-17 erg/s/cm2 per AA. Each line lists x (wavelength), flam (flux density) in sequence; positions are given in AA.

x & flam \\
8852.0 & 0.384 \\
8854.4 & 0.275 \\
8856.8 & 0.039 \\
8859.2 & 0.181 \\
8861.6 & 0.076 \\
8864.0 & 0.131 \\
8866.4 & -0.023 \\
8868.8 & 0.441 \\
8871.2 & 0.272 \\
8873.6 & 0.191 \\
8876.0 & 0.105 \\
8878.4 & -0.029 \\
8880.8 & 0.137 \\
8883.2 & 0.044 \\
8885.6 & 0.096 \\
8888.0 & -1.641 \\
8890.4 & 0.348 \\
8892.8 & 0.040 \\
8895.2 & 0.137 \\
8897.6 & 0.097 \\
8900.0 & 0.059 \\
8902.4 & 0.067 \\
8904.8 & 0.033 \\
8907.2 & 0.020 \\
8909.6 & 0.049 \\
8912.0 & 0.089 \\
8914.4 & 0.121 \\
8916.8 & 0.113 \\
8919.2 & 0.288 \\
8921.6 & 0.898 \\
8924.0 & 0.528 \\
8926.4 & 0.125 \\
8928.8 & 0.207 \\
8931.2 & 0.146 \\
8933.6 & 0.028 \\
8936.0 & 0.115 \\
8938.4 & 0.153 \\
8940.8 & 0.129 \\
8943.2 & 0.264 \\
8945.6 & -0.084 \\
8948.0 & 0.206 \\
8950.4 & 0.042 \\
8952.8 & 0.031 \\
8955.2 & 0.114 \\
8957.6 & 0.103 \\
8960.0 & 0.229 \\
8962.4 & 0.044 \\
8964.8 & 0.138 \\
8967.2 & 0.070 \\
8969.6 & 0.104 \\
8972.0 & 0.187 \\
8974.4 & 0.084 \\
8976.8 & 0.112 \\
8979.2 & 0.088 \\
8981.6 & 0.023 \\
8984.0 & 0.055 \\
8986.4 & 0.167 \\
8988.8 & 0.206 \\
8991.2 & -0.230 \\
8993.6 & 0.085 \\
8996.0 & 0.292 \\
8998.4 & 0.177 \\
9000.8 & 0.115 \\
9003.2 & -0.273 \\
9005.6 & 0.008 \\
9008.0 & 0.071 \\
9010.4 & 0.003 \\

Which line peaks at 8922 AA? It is H-beta 4861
